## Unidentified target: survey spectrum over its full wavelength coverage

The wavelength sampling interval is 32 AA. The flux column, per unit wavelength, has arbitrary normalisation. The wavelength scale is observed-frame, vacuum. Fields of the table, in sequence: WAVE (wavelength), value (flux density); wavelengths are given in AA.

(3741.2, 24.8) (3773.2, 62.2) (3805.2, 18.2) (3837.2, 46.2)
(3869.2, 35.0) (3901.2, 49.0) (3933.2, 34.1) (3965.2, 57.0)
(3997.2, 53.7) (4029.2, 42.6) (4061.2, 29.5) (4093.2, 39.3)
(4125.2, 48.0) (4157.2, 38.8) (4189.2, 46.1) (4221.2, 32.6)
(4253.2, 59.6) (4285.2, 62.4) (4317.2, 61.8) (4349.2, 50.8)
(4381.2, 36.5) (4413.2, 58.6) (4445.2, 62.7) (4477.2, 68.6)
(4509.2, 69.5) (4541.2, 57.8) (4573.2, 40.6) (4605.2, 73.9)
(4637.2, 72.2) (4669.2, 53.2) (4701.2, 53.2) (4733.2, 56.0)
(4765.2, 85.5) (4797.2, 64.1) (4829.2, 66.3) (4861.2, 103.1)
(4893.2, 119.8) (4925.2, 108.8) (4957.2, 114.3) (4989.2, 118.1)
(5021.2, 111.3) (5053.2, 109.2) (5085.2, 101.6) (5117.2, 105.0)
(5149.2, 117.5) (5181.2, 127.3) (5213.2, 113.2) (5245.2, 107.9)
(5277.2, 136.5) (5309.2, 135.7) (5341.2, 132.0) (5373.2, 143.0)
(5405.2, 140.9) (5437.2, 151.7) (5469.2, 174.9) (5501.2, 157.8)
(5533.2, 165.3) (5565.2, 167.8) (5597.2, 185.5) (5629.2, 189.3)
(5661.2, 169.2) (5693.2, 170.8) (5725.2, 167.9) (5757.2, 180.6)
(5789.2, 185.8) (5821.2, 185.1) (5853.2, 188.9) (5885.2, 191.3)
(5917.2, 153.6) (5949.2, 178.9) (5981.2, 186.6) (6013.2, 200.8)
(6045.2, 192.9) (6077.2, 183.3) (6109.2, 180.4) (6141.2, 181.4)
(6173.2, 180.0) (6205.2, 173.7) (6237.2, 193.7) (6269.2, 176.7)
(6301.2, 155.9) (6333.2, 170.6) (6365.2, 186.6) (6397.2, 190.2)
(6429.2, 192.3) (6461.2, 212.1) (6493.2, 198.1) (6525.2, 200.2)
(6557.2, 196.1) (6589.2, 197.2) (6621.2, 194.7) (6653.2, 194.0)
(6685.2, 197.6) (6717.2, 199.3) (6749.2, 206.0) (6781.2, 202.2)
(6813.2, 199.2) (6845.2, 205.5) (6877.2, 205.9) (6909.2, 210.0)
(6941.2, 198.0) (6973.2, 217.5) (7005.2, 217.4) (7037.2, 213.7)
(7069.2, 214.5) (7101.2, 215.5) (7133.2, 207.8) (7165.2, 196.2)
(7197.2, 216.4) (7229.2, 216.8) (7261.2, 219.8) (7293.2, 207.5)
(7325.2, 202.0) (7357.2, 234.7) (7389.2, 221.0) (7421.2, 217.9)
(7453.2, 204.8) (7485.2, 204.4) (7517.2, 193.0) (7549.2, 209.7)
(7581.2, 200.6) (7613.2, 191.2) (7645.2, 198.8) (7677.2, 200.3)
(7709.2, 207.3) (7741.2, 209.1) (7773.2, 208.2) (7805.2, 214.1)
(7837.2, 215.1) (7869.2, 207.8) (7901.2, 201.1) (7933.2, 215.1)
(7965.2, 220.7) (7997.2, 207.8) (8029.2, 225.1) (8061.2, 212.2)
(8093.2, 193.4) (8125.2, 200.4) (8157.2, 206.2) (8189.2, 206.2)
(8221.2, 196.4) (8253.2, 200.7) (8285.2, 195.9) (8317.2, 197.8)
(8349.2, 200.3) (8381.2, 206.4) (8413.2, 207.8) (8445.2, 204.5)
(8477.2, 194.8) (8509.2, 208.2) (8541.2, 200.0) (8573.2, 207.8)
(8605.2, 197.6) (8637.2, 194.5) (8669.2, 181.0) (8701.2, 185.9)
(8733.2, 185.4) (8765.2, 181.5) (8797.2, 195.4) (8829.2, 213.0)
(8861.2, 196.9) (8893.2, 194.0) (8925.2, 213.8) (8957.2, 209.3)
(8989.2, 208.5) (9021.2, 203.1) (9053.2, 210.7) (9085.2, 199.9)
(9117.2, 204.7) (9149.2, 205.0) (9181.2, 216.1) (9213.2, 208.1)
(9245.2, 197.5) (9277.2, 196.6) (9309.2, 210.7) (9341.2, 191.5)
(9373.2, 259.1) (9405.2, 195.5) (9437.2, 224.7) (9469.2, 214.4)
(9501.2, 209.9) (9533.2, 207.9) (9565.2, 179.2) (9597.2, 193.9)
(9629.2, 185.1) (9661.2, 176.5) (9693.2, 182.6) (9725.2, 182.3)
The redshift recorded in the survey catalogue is 0.22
